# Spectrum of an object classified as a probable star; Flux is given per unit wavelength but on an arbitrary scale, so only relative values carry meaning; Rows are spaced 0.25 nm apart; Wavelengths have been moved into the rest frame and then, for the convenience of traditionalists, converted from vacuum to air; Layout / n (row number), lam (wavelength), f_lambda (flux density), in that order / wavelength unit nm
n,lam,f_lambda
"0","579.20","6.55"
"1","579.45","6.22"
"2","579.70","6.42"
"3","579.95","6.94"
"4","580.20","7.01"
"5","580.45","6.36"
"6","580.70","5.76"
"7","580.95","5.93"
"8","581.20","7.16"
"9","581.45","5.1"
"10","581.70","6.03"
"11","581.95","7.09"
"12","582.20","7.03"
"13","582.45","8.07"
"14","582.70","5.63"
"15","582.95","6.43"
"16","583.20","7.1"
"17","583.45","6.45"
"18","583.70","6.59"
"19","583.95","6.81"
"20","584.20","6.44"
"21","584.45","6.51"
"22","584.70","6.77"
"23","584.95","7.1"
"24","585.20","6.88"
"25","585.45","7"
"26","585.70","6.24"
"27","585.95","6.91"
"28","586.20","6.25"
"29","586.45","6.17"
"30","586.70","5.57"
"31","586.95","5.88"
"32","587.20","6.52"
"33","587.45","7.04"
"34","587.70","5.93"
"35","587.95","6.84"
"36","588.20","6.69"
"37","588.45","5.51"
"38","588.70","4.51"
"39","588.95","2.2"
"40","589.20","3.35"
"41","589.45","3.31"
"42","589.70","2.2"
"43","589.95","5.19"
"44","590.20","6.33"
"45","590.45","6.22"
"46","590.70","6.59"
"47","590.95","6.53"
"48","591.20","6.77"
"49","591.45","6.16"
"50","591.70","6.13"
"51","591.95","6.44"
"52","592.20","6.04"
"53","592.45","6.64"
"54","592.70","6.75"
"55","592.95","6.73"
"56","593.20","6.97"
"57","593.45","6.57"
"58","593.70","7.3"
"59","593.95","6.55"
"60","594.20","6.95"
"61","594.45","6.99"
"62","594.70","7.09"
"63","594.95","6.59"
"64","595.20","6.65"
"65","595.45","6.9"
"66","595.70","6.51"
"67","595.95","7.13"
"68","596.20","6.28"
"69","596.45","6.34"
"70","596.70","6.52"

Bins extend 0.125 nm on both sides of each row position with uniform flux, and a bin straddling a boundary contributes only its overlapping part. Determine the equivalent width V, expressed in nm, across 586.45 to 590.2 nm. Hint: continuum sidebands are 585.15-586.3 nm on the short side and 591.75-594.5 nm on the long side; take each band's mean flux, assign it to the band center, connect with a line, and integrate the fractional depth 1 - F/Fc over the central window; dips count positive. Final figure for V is 0.86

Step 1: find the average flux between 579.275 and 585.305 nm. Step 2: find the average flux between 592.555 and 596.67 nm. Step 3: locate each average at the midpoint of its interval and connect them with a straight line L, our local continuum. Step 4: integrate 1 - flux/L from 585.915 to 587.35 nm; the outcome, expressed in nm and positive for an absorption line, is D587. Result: 0.10 nm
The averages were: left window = 6.58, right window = 6.76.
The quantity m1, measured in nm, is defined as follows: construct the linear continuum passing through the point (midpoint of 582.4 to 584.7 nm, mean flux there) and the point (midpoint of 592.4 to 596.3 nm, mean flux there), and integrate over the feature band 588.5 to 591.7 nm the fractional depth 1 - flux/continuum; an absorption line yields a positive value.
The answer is 0.82 nm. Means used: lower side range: 6.63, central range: 5.01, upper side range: 6.79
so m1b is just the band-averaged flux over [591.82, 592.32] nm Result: 6.24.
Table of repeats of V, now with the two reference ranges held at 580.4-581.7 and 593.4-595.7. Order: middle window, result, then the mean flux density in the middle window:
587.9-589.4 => 0.42 nm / 4.67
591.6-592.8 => 0.05 nm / 6.4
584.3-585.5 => -0.11 nm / 6.83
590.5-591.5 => 0.02 nm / 6.52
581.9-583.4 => -0.18 nm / 6.86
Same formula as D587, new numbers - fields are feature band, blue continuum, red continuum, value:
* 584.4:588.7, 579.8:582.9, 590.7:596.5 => 0.109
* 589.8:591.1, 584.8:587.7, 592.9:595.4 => 0.111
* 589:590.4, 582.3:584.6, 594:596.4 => 0.548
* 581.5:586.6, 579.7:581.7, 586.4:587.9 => -0.312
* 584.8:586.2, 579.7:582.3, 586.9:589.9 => -0.308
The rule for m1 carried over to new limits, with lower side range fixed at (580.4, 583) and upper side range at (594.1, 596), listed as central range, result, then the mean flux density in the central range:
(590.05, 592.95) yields 0.132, 6.42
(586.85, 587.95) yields 0.031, 6.41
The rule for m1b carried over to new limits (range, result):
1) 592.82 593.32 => 6.85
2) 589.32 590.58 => 4.65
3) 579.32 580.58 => 6.59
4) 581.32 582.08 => 6.09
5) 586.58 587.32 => 5.99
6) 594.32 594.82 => 7.04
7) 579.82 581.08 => 6.4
